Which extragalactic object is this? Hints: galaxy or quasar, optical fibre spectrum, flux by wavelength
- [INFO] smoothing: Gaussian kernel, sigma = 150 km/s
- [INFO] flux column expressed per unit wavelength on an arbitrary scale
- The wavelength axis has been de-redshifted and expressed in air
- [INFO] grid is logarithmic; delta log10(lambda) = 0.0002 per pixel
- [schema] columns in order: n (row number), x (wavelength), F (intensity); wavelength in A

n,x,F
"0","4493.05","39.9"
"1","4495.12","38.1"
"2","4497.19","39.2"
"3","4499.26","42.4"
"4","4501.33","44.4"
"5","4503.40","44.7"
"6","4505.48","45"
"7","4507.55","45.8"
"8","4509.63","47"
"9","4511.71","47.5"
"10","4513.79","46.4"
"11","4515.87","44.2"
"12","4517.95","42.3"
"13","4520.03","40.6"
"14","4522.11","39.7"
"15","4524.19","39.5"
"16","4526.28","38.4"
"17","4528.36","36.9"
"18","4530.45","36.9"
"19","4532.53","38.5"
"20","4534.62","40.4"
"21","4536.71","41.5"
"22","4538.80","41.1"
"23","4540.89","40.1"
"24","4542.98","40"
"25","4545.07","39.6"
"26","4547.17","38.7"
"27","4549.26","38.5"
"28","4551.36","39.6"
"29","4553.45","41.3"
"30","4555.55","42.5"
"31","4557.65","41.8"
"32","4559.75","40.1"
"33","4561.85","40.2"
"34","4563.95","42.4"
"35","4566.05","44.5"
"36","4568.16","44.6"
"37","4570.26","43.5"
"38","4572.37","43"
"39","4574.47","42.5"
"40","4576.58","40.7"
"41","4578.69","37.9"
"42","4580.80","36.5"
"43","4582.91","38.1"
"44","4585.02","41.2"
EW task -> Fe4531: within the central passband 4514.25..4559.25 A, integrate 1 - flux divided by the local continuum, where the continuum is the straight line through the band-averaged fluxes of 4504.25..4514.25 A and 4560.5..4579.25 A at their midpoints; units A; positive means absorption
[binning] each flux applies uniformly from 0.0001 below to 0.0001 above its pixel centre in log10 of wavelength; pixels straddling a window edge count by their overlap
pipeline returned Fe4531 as 4.3 A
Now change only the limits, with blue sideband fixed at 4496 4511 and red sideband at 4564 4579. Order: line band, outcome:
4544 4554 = 0.8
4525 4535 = 1.2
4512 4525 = 0.4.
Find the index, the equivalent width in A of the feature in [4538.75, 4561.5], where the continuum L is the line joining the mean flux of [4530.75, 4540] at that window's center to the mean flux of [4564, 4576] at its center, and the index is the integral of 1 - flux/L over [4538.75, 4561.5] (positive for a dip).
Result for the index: 0.7 A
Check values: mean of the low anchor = 40.1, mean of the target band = 40.3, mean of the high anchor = 43.4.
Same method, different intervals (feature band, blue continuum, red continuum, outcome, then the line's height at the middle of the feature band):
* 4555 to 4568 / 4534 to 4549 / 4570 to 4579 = -0.33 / 41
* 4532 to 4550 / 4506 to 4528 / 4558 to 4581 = 1.06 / 42.4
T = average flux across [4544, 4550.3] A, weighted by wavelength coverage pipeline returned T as 38.9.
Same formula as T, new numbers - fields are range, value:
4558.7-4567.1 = 41.8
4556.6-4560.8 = 40.9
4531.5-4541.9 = 40.3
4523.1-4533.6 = 38.1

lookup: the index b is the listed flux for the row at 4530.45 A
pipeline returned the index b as 36.9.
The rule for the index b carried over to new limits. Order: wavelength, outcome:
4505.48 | 45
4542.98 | 40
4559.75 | 40.1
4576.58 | 40.7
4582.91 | 38.1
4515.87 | 44.2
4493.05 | 39.9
